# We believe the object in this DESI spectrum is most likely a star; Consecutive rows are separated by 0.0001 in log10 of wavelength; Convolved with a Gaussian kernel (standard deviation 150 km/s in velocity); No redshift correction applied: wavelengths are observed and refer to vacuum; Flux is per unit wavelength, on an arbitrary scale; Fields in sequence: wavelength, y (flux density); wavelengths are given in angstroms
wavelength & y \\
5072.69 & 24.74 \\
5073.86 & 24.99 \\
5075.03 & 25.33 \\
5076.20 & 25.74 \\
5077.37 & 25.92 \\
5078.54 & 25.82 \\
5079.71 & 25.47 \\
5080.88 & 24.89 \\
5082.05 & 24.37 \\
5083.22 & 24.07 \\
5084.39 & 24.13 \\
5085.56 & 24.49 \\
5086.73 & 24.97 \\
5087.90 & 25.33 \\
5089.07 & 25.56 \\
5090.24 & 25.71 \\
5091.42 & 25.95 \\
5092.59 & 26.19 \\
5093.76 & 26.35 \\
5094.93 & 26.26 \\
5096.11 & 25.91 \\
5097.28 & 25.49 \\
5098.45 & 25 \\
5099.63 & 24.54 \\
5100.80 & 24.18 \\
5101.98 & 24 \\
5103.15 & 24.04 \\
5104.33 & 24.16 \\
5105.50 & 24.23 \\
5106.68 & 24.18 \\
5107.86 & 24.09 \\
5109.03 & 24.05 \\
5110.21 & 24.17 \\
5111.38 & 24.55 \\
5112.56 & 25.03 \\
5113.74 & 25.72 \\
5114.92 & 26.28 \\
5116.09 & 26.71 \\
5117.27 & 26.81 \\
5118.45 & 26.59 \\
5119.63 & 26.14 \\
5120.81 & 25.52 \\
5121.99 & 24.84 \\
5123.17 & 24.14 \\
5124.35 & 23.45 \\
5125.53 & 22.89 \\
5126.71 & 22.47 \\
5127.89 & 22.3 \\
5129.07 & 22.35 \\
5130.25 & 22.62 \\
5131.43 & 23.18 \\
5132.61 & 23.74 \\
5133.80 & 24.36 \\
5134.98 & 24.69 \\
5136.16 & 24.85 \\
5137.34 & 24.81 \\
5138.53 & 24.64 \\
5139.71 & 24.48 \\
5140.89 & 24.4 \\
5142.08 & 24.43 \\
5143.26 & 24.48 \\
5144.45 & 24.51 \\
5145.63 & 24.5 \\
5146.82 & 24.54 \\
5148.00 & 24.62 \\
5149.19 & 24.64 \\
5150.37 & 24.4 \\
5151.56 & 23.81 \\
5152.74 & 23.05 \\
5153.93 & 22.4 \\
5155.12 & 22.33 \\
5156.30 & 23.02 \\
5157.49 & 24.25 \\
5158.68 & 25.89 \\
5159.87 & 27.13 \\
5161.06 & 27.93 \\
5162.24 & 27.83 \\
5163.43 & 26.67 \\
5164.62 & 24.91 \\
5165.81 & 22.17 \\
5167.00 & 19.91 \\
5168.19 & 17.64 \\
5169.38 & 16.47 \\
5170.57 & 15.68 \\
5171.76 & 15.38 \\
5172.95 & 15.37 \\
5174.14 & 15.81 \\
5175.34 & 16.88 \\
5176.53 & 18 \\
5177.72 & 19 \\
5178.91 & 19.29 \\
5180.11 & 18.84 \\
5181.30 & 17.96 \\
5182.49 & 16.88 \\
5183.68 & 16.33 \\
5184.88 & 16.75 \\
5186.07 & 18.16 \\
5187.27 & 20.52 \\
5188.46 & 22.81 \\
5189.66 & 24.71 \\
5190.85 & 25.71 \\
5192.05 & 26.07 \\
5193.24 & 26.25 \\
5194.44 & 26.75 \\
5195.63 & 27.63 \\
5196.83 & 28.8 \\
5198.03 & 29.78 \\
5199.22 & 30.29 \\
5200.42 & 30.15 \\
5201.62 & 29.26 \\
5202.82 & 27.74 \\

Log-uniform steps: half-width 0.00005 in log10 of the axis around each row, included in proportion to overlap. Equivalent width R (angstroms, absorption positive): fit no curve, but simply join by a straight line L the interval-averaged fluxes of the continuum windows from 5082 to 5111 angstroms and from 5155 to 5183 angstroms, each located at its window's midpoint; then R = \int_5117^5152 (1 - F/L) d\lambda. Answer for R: -2.57 angstroms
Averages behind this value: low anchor 24.9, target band 24.3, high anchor 20.6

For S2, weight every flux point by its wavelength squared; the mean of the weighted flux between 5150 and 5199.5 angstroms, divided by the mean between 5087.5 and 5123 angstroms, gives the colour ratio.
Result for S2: 0.90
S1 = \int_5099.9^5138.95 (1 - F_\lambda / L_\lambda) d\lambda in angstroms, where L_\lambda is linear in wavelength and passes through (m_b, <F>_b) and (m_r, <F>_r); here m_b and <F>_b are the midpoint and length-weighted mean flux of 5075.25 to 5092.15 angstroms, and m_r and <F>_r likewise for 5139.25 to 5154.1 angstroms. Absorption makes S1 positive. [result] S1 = 0.35 angstroms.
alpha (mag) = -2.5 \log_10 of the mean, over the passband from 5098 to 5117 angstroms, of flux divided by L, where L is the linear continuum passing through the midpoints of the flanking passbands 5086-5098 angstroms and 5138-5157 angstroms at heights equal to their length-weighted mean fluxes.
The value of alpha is 0.02 mag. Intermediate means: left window 25.8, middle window 24.7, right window 24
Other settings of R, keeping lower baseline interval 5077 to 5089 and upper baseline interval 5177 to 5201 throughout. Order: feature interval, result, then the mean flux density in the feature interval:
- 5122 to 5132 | 0.5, 23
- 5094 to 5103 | -0.1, 25.1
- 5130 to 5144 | -0.1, 24.3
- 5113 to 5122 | -0.7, 26.1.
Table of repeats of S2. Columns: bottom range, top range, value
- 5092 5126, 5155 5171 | 0.94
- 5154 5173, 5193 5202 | 1.31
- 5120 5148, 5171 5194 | 0.83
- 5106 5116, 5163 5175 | 0.77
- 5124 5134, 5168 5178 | 0.73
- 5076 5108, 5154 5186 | 0.84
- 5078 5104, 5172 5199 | 0.88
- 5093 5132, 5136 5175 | 0.94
